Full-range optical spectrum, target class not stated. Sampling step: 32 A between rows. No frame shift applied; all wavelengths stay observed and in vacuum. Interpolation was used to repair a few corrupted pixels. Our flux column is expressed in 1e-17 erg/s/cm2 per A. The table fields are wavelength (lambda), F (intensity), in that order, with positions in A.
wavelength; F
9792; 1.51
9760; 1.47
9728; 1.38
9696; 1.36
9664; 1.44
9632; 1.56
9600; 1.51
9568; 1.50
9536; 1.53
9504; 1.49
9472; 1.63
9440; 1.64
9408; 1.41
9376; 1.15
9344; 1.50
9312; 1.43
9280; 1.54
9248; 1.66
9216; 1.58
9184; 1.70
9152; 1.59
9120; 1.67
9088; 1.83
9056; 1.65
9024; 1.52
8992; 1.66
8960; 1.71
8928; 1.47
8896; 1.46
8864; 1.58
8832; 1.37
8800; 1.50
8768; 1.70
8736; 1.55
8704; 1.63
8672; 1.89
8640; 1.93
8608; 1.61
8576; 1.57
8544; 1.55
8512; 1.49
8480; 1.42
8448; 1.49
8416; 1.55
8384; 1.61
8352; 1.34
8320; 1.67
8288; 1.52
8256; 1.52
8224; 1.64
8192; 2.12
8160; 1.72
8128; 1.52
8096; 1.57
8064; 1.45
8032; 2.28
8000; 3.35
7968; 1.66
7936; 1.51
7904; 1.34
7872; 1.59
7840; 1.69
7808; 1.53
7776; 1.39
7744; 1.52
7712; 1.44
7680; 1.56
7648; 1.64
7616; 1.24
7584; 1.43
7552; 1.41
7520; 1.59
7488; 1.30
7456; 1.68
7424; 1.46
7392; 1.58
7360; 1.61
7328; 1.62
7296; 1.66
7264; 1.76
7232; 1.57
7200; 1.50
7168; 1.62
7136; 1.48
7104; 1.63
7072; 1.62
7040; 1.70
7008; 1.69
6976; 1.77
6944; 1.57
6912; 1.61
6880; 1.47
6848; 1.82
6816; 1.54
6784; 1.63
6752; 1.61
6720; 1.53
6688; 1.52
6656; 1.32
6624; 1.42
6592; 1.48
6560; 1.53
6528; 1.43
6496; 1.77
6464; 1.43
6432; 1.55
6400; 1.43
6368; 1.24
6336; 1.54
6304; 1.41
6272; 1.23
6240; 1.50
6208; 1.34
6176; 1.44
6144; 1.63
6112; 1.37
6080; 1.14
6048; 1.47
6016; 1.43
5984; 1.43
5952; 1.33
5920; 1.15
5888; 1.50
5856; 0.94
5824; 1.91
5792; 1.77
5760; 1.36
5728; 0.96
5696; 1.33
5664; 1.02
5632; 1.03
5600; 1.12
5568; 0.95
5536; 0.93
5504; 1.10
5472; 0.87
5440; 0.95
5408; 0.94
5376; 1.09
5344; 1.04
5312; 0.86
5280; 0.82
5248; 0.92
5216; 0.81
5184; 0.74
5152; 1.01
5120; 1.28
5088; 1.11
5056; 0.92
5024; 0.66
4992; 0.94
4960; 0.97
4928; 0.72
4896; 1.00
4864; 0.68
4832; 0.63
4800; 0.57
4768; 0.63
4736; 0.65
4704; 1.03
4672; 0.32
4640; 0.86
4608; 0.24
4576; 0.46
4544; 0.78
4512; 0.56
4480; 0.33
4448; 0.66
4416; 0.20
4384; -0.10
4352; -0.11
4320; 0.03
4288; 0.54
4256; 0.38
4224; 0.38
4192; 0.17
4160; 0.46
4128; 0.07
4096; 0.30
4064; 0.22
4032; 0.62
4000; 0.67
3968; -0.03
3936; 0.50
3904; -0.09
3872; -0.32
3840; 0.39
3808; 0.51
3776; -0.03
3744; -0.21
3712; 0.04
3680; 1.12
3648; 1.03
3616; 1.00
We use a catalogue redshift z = 0.22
